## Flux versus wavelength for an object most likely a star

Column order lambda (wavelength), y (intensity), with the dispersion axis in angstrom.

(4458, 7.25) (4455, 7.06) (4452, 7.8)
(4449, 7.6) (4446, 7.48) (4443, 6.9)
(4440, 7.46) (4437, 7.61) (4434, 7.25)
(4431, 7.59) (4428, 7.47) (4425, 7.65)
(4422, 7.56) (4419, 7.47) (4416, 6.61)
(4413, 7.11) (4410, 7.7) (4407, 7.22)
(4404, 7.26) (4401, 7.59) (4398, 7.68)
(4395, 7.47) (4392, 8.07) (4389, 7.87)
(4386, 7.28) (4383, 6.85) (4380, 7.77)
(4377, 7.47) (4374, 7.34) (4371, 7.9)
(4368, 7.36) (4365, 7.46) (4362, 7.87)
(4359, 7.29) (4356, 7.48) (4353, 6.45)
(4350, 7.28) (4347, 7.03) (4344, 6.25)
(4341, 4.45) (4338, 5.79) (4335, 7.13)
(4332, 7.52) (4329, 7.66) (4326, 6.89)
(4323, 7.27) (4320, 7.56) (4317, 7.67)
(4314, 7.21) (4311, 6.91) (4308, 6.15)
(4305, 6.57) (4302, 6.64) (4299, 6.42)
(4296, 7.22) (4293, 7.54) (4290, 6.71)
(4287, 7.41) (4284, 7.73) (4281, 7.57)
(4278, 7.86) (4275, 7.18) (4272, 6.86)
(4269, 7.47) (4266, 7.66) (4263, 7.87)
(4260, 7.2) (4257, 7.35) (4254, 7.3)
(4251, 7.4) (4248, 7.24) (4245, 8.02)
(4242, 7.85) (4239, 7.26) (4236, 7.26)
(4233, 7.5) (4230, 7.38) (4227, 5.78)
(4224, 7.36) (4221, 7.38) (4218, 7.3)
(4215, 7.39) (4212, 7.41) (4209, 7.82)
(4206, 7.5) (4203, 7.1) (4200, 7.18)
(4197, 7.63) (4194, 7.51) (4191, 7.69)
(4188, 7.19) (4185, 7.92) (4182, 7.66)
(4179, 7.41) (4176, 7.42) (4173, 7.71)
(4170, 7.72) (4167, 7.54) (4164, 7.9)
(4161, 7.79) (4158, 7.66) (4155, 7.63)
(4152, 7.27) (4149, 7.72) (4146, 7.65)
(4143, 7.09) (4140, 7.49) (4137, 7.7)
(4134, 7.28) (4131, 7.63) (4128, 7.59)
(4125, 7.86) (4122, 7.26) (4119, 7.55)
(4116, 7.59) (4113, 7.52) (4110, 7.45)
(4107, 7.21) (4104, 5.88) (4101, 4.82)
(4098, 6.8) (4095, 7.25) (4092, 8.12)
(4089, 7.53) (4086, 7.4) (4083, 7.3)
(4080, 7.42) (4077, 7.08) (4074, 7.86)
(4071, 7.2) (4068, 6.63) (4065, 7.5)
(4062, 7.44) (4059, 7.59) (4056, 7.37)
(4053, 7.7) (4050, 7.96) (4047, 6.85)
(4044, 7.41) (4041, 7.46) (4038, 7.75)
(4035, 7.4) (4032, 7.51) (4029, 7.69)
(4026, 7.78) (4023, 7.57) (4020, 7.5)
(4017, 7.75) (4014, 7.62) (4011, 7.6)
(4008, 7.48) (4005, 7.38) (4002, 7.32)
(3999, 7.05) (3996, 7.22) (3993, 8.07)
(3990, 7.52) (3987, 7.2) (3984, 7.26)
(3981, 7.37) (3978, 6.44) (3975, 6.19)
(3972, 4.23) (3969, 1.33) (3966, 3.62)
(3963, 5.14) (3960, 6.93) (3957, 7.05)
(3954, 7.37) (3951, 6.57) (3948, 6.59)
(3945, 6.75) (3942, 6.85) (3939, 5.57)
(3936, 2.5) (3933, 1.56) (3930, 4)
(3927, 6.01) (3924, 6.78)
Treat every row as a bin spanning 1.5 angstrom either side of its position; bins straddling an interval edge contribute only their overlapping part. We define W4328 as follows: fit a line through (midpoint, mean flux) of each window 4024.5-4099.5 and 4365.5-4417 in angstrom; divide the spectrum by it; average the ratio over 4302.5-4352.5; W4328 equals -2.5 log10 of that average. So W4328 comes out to 0.10 mag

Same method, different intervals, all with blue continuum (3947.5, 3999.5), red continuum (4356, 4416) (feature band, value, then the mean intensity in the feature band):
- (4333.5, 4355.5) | 0.15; 6.39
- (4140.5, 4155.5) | -0.10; 7.46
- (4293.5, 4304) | 0.06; 6.83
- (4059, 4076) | -0.13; 7.34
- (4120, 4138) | -0.13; 7.55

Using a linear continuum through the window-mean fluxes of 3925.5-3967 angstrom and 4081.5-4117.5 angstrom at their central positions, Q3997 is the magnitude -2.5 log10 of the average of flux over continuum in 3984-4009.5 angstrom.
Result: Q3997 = -0.23 mag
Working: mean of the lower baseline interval 5.49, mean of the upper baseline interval 7.07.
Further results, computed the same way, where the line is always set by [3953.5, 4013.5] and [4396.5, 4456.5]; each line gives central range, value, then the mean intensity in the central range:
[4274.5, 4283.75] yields -0.074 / 7.6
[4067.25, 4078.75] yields -0.087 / 7.23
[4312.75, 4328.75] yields -0.024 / 7.35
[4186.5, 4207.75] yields -0.072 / 7.4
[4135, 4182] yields -0.109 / 7.58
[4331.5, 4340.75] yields 0.127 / 6.42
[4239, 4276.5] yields -0.058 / 7.44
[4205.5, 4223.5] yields -0.074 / 7.46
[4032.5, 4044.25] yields -0.140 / 7.52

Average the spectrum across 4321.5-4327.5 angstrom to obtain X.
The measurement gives 7.08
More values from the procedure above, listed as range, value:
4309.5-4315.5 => 7.06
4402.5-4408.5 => 7.24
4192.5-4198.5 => 7.57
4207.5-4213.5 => 7.61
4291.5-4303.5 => 6.96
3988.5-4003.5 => 7.44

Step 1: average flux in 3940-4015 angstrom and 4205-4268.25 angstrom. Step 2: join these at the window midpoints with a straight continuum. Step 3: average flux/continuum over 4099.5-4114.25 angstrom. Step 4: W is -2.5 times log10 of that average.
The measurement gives 0.07 mag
